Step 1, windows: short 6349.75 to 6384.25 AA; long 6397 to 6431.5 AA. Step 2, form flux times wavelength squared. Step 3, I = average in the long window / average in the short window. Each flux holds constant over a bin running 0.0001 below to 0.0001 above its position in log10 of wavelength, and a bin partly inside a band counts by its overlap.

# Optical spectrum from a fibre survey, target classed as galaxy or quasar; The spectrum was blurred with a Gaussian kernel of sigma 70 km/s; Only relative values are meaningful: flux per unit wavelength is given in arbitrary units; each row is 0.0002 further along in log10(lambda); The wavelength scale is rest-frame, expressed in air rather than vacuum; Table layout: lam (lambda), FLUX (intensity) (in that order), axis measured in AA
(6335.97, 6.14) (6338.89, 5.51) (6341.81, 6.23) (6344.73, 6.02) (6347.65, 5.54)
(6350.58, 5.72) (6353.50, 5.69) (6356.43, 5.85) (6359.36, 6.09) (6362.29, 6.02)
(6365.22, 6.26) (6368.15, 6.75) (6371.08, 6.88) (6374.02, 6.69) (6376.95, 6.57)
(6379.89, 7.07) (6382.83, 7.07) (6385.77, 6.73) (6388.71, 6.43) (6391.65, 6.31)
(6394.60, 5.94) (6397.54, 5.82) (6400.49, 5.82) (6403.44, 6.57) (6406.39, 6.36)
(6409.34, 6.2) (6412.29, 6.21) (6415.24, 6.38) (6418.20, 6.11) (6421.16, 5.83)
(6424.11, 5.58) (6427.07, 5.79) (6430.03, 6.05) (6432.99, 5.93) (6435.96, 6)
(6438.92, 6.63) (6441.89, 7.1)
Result 0.96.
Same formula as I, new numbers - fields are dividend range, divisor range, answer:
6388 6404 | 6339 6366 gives 1.05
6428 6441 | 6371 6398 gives 0.96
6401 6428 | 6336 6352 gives 1.07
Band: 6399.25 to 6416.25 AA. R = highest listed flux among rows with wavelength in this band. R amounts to 6.57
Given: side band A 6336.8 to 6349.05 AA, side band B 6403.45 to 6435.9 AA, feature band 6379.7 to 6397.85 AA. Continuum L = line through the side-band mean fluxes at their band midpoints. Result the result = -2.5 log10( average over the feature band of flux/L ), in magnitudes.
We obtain -0.09 mag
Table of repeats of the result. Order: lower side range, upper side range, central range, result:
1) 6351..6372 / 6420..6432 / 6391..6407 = -0.03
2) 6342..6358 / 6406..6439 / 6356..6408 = -0.09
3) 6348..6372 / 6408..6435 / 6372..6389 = -0.12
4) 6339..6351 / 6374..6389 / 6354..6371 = 0.01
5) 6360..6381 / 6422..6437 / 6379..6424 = -0.01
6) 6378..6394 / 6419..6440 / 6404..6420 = 0.00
